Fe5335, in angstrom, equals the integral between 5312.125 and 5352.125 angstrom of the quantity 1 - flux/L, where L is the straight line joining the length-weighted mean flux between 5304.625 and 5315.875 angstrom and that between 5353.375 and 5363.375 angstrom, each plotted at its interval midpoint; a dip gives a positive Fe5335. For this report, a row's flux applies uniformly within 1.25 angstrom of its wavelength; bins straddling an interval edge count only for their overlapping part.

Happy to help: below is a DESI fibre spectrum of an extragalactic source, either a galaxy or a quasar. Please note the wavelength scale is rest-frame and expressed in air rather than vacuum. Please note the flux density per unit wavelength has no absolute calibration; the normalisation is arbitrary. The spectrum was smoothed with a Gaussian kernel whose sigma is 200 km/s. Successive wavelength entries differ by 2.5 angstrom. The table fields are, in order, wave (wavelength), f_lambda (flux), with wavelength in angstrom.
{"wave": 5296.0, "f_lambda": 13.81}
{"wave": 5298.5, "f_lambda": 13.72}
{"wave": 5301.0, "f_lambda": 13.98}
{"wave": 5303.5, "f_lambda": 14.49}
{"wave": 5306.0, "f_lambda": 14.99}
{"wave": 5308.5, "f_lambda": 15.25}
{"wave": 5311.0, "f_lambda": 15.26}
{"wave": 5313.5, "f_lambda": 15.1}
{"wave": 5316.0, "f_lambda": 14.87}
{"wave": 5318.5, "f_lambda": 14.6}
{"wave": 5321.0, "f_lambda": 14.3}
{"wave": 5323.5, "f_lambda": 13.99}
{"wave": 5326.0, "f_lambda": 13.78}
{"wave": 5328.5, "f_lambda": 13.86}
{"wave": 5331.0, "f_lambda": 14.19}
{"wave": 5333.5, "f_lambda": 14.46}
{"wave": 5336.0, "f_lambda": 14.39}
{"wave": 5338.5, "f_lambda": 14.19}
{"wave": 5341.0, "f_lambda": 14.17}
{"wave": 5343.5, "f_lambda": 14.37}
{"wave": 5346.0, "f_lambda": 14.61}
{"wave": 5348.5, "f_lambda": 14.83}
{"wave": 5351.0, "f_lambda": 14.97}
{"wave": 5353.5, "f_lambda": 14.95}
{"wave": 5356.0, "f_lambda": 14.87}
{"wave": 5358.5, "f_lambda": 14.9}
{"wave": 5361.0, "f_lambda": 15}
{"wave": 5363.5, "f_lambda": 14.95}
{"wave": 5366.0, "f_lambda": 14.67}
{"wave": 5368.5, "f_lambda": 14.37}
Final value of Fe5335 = 1.6 angstrom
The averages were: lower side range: 15.1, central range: 14.4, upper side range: 14.9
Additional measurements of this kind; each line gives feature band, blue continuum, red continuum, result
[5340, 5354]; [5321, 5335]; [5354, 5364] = 0.0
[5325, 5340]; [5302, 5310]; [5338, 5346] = 0.3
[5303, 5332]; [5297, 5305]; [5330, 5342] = -0.8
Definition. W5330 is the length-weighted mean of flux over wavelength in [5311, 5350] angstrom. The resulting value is 14.4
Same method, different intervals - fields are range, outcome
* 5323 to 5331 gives 13.9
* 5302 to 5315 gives 15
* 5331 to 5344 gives 14.3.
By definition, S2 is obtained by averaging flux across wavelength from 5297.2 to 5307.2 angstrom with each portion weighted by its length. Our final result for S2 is 14.3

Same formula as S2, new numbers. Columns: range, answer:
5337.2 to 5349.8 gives 14.4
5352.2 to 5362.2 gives 14.9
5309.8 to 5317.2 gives 15.1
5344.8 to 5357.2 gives 14.8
